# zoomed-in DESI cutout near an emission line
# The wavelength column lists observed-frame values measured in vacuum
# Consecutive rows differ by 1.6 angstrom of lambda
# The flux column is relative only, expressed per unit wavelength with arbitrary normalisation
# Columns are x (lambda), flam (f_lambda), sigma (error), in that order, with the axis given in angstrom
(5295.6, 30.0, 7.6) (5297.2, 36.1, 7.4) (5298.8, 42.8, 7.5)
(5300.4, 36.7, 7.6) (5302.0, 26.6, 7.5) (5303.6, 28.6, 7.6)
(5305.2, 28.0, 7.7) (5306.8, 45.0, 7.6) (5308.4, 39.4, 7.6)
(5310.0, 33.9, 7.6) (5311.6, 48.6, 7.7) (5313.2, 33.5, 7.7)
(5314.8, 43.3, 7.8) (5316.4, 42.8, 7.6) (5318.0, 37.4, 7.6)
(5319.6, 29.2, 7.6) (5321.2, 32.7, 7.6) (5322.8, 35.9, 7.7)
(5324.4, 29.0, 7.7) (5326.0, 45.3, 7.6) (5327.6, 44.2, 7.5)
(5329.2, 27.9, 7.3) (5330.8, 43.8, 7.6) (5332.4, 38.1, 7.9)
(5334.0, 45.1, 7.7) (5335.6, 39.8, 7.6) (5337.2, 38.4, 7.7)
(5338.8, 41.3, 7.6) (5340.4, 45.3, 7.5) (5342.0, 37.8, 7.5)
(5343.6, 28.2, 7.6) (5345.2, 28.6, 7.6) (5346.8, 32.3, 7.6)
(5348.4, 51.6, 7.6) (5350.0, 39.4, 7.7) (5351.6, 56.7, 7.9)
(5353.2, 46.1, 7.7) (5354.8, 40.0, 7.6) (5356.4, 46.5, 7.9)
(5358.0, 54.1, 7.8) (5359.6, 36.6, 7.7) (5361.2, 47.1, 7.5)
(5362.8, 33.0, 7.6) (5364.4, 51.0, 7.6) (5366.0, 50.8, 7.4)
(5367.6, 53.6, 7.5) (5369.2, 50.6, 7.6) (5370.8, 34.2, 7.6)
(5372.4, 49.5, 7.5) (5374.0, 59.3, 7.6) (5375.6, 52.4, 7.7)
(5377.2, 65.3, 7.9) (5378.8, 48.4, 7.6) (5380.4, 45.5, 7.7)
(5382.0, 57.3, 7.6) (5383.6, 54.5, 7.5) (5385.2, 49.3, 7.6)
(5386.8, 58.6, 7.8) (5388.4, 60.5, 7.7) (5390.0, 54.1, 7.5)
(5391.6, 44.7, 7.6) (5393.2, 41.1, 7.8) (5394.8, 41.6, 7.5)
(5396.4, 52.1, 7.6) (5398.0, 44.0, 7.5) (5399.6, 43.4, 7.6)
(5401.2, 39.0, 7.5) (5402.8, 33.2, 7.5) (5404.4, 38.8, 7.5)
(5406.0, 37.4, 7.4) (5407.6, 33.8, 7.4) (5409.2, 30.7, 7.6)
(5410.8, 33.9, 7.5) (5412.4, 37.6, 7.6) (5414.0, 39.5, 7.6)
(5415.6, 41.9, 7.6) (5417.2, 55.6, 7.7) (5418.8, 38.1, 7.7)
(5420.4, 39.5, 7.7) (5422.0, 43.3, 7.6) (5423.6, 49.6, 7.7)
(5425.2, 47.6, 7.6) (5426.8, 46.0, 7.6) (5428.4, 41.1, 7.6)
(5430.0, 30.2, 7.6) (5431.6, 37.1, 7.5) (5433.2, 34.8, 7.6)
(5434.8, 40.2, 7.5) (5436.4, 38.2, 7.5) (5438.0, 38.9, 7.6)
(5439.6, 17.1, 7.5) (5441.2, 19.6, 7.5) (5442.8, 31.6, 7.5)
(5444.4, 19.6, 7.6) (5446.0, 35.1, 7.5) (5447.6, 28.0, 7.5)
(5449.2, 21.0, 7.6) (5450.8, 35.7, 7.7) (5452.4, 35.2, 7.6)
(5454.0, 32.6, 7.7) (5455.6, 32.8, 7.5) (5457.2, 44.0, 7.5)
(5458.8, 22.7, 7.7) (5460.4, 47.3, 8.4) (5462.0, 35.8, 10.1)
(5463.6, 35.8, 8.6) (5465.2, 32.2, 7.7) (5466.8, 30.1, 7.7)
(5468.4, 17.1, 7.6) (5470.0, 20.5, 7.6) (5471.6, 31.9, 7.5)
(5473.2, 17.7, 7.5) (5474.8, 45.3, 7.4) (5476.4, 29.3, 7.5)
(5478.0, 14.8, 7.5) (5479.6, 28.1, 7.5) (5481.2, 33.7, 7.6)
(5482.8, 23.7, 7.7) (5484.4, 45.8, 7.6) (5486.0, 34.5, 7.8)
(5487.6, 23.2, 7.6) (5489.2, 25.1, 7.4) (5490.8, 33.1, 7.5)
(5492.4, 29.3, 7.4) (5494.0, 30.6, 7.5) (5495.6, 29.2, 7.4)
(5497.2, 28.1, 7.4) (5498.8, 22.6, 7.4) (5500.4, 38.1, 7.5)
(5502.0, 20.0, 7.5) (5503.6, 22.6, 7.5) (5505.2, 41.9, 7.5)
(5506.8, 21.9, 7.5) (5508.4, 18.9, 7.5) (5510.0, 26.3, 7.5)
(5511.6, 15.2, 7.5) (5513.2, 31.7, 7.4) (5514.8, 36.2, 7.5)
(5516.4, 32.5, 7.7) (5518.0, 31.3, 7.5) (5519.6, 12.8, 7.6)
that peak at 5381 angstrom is C III]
